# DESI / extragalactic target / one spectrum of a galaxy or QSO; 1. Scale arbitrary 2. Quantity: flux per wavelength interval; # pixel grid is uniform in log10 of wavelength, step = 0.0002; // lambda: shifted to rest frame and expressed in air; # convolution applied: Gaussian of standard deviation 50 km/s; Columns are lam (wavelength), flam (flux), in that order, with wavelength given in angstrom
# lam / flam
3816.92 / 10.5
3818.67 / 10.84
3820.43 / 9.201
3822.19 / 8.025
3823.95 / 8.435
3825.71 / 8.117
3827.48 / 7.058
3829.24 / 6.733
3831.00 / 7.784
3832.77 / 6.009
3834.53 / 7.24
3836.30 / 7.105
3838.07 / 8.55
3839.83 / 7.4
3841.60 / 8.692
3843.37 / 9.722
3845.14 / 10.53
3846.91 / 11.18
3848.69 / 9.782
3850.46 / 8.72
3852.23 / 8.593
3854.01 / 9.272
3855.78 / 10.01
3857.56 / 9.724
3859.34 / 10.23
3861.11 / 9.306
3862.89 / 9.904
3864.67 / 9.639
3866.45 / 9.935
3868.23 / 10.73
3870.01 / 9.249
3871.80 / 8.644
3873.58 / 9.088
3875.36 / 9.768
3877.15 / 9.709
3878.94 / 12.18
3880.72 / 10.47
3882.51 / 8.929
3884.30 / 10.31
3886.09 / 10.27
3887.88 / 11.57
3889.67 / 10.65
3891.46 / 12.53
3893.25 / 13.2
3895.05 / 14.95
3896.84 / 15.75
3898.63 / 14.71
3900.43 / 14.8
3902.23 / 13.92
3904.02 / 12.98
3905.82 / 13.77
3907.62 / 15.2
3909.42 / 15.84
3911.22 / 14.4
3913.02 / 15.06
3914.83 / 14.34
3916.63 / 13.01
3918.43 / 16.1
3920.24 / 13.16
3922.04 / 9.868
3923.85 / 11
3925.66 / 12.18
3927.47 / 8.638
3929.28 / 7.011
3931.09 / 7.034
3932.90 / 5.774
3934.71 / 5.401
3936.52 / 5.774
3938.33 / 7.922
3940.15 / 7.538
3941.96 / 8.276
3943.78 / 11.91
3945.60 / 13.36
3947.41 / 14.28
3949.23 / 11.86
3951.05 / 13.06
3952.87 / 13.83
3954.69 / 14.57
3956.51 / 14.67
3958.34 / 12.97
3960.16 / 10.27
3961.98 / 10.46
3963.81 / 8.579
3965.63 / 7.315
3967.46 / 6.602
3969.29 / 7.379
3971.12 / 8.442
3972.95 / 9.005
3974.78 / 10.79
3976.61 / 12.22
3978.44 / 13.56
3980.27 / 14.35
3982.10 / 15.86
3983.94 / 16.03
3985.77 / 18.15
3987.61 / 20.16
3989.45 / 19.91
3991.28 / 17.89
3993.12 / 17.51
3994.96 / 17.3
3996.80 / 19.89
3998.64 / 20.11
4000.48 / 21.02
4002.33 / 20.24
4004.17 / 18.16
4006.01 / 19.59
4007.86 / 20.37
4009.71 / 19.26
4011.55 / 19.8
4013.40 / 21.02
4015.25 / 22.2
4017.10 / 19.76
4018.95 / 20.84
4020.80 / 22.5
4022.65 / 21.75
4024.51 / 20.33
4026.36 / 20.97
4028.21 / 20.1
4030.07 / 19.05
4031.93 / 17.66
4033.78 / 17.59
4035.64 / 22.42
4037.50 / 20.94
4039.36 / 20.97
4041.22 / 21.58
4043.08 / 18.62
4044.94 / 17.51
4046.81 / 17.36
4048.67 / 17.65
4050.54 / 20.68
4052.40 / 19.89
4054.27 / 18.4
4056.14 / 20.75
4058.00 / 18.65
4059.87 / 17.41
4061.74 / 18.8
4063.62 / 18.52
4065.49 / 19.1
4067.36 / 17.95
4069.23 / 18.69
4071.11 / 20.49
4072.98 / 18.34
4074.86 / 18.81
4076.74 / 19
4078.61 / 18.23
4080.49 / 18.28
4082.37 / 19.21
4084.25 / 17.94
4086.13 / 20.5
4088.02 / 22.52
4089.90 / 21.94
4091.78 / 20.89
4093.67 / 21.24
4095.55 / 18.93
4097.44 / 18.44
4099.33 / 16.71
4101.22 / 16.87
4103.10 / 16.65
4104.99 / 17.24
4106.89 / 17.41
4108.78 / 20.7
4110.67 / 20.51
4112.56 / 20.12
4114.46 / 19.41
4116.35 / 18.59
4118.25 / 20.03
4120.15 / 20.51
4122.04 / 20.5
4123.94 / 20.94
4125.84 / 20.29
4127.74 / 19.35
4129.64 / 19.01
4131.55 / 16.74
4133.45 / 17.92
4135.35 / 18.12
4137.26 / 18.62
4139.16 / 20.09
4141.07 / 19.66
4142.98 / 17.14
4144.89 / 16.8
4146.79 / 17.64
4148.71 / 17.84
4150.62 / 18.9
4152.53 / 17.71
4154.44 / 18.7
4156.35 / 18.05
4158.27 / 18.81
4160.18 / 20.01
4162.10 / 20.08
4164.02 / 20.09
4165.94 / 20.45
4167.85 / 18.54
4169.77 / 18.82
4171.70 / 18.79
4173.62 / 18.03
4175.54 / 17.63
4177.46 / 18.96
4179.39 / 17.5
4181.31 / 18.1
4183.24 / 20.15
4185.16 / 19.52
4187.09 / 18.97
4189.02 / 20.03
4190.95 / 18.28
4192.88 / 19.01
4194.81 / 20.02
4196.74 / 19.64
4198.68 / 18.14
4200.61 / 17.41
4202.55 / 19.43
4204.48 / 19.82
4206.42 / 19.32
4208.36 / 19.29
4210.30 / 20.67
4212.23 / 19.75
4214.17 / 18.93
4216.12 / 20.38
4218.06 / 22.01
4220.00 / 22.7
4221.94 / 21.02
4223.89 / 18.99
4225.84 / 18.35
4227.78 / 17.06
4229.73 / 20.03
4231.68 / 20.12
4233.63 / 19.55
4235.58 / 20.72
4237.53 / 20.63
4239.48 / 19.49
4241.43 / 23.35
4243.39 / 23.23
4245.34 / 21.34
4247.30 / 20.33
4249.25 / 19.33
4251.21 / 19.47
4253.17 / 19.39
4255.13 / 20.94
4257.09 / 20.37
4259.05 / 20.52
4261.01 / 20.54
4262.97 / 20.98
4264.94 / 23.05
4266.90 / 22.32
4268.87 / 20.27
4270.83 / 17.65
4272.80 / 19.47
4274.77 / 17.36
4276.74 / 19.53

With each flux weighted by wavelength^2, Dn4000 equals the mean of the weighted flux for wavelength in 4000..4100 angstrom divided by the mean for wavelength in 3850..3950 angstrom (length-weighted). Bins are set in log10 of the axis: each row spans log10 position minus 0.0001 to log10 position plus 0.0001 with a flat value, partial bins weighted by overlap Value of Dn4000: 1.91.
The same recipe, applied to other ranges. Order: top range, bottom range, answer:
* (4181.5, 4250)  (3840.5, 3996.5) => 1.97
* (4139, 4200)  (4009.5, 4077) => 1.02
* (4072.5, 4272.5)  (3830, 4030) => 1.69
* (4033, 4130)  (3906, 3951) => 1.88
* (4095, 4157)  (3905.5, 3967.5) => 1.83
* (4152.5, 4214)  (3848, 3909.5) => 1.97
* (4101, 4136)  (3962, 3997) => 1.51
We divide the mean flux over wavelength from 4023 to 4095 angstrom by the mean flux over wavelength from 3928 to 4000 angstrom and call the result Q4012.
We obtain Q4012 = 1.58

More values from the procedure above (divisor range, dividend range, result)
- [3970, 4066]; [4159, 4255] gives 1.06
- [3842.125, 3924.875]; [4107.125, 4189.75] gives 1.64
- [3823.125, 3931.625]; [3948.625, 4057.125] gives 1.59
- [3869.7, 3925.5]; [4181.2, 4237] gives 1.57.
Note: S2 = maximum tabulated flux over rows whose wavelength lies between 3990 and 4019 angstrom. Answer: 22.2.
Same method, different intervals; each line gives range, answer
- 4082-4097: 22.52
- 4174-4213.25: 20.67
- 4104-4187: 20.94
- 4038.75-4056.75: 21.58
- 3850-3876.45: 10.73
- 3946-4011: 21.02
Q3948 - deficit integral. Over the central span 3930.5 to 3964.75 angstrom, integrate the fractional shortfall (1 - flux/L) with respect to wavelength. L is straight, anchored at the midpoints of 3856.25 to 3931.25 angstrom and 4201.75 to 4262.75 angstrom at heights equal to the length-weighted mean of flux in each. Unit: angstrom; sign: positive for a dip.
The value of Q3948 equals 7.0 angstrom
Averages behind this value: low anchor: 11.7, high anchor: 20.2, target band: 10.4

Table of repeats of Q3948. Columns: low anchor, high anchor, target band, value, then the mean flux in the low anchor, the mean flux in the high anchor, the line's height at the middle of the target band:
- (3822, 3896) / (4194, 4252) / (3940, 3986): 3.03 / 9.55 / 20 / 12.5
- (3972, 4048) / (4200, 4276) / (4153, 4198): 1.62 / 18.6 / 20.2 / 19.7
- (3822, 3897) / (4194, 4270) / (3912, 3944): 4.27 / 9.63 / 20.2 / 11.6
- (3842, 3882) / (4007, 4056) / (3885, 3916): -4.07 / 9.81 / 20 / 12.1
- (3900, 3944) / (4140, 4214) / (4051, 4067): -3.80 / 11.2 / 18.9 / 15.3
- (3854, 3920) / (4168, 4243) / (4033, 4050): -4.18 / 12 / 19.5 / 15.6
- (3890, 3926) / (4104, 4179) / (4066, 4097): -3.38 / 13.8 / 18.9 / 17.6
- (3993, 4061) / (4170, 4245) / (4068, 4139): 1.83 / 19.7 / 19.6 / 19.7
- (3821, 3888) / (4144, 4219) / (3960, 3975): 4.74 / 9.15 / 19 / 12.6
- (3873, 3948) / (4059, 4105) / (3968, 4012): -4.05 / 11.5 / 18.9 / 14.9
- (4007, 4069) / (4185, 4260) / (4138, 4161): 1.63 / 19.7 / 19.9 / 19.8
